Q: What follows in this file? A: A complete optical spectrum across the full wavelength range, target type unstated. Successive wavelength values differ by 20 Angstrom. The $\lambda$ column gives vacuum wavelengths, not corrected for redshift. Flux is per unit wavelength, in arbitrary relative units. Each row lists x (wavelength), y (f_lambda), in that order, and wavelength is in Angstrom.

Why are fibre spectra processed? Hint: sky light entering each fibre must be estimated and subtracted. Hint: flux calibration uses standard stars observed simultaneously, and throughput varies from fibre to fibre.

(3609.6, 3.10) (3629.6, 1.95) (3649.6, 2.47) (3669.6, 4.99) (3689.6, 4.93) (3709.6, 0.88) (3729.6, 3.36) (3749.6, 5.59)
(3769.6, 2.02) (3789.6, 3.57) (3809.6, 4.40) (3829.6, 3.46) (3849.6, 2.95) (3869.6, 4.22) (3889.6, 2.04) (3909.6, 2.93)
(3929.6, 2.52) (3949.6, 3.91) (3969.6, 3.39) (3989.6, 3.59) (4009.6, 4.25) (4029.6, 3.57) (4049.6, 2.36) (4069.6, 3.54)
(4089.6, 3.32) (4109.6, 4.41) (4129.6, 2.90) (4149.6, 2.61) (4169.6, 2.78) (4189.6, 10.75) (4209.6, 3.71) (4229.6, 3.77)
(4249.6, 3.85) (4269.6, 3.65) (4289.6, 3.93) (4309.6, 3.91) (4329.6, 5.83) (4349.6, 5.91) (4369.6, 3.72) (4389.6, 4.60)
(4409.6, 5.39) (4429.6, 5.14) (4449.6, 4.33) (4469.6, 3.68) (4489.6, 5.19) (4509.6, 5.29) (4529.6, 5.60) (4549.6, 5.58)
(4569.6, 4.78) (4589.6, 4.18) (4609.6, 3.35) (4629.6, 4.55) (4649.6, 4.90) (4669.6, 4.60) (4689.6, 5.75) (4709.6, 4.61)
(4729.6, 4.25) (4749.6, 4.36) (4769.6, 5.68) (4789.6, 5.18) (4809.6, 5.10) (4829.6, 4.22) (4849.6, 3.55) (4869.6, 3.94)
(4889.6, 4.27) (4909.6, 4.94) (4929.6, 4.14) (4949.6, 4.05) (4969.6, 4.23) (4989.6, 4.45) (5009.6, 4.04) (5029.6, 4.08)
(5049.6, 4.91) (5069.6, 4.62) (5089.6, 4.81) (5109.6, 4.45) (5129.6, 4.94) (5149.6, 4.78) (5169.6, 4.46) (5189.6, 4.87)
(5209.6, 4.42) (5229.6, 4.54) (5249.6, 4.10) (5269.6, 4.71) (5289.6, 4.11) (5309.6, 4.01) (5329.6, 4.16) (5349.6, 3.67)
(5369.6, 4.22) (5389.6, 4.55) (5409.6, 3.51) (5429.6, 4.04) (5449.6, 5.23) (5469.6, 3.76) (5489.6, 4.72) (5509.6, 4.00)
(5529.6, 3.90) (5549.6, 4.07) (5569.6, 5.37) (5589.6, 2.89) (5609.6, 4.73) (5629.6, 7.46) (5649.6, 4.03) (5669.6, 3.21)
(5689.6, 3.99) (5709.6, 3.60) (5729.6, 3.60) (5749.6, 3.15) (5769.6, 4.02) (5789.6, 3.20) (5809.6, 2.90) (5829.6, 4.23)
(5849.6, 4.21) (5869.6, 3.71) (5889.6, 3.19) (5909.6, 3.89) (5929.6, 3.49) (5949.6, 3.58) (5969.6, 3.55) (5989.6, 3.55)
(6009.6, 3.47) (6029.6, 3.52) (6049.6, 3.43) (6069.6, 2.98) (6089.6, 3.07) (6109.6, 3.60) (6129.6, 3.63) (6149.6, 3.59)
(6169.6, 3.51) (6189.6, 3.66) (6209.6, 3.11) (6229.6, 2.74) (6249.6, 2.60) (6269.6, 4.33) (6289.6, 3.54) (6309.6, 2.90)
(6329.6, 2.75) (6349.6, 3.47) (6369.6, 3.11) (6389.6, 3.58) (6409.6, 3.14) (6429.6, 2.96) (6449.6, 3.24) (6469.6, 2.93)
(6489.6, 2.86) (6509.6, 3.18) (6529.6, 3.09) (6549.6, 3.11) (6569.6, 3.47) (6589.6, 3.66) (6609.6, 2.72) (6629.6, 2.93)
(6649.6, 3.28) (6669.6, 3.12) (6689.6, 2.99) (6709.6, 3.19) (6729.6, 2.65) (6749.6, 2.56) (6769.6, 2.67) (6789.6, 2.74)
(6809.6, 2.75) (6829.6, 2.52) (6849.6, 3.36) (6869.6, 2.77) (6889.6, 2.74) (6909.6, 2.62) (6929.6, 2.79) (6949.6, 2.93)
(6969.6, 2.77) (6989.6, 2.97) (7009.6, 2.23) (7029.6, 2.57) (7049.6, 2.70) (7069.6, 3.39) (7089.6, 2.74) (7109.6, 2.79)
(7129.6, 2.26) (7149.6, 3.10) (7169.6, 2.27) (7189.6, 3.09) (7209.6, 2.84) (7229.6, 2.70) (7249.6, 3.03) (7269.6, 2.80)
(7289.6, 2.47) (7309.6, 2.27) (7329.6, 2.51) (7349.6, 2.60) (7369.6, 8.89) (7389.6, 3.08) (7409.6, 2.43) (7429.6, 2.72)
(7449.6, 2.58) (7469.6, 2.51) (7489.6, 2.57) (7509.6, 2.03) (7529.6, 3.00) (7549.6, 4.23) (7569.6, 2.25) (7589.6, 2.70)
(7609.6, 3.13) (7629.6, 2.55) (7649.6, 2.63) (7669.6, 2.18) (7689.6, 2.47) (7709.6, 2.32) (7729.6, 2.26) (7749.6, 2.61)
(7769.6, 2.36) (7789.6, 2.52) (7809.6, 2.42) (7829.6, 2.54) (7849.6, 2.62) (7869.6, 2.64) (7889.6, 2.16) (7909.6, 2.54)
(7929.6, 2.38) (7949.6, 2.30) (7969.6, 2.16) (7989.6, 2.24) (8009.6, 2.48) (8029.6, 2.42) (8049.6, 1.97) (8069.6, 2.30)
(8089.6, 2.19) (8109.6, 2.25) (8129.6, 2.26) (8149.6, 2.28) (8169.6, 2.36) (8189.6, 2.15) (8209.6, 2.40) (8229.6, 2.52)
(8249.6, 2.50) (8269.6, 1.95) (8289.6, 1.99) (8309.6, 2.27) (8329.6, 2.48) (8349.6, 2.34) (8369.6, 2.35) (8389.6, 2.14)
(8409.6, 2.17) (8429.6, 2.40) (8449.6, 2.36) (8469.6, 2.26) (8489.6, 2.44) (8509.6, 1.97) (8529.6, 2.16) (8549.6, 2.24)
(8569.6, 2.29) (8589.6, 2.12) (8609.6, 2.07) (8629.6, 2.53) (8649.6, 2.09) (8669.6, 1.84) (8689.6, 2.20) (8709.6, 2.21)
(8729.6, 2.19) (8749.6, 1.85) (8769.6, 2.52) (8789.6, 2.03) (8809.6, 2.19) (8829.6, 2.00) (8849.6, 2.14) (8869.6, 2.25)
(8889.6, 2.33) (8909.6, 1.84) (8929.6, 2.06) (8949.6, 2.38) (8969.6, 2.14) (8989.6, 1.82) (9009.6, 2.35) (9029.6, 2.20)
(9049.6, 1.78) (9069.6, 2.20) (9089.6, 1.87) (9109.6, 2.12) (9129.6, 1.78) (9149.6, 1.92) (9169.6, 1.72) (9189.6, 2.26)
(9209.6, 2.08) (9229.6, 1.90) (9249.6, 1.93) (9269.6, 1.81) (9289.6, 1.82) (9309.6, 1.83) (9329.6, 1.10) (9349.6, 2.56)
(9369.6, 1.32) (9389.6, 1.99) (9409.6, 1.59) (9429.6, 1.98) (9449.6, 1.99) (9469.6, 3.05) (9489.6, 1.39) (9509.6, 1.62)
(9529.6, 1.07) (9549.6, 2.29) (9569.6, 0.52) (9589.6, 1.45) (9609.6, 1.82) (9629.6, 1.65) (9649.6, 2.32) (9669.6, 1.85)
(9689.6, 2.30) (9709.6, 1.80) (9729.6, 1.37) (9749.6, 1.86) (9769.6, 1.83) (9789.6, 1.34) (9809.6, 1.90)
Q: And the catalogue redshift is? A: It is 0.12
